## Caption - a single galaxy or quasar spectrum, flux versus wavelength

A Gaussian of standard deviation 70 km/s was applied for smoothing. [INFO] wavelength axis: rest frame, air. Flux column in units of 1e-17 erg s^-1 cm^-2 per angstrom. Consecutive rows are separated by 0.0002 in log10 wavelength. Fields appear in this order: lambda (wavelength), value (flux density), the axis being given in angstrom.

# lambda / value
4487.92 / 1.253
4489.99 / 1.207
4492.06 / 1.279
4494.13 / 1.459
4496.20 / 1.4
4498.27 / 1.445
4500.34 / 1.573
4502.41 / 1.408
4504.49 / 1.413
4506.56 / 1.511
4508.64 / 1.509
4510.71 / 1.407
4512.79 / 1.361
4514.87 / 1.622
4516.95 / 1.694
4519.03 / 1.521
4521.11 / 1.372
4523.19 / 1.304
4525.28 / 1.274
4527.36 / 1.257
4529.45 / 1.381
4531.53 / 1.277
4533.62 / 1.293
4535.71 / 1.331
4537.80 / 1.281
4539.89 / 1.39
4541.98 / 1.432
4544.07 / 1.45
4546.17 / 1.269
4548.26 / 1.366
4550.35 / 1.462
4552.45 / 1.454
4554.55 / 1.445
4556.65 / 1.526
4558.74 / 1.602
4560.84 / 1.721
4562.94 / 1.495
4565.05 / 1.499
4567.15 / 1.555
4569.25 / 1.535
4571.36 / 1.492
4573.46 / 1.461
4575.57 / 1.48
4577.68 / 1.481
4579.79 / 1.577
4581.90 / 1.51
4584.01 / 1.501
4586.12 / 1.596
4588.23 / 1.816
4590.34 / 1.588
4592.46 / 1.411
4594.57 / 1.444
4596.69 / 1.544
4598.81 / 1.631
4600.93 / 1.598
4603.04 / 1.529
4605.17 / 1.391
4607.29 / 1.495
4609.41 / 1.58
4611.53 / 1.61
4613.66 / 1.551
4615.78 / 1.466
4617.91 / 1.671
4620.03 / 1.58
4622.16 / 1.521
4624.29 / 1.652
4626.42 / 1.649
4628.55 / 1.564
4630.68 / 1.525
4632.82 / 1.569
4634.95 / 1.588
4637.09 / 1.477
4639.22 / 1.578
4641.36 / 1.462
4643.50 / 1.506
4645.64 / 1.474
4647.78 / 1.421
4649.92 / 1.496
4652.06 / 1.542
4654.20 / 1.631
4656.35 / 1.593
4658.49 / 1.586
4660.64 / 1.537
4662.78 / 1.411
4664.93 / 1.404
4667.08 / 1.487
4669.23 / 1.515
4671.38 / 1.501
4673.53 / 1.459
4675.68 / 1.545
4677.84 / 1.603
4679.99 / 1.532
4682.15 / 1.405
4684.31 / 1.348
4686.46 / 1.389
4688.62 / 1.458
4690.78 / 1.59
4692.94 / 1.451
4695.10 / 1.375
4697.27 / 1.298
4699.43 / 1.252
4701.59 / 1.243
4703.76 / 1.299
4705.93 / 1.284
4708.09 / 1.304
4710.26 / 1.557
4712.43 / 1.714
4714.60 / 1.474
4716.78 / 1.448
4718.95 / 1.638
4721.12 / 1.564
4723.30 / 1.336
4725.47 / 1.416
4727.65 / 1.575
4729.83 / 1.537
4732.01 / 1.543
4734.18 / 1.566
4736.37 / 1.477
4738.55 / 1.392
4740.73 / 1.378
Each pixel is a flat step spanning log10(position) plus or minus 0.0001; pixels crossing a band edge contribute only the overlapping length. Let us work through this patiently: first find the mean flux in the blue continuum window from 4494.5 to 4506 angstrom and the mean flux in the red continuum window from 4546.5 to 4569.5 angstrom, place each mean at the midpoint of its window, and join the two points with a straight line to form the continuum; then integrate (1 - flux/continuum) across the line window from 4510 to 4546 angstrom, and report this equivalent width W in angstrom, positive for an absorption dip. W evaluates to 2.2 angstrom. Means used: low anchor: 1.45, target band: 1.39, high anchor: 1.51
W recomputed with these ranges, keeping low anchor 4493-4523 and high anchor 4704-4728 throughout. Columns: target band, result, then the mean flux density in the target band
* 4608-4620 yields -0.8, 1.57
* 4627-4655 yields -1.0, 1.53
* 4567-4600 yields -1.5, 1.54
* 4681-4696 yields 0.4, 1.43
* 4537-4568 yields 0.2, 1.46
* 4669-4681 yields -0.4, 1.53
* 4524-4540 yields 1.8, 1.31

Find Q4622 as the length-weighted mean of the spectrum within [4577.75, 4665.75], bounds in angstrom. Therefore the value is 1.54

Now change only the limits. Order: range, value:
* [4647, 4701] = 1.47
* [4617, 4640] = 1.58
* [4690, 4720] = 1.42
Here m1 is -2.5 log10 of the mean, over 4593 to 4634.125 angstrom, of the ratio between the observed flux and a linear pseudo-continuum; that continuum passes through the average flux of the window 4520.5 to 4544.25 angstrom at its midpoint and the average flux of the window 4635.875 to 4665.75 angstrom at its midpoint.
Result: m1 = -0.07 mag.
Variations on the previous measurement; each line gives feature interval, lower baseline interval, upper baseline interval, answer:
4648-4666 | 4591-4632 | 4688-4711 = -0.05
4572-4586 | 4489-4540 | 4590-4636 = -0.01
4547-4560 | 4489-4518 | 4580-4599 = 0.03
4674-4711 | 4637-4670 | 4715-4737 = 0.08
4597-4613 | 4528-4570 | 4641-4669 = -0.05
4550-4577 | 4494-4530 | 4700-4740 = -0.05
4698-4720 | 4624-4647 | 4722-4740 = 0.06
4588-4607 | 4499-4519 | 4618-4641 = 0.01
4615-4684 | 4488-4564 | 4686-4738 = -0.06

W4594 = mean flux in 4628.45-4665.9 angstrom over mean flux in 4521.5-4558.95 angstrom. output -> 1.1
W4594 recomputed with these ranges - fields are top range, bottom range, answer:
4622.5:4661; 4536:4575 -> 1.05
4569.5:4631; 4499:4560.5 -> 1.09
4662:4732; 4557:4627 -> 0.94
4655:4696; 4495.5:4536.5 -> 1.05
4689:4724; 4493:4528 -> 0.99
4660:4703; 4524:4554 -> 1.06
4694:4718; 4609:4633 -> 0.88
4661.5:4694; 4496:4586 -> 1.02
